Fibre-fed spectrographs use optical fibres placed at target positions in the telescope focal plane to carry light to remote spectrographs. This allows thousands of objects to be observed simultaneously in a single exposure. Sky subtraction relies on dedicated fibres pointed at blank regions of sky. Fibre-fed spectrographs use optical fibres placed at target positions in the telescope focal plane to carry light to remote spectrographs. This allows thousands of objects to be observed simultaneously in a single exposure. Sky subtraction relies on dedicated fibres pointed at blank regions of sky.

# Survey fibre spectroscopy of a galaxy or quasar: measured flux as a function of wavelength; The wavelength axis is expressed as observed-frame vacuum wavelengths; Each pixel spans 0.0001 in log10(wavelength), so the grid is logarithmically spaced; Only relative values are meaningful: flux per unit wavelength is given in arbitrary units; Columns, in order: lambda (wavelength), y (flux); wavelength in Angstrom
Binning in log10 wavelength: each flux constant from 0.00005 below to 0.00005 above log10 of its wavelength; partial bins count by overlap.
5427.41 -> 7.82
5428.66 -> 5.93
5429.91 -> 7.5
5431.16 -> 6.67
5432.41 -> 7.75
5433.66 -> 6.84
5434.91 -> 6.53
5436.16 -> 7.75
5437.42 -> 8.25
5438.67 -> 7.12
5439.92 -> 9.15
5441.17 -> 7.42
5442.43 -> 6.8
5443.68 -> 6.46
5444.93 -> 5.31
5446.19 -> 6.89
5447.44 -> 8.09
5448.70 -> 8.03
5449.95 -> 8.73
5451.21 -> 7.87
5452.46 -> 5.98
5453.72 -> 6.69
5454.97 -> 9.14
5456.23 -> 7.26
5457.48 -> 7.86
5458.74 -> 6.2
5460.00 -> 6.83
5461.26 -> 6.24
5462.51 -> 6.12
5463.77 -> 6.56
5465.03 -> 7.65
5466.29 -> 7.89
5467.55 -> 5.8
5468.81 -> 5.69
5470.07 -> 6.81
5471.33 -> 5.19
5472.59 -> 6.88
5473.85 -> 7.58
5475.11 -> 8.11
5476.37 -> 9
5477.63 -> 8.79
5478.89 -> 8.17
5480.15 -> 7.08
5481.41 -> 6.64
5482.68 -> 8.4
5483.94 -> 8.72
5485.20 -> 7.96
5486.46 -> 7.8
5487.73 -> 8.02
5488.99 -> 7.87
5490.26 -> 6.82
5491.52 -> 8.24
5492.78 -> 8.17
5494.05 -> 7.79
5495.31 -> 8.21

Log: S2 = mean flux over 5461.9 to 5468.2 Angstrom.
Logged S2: 6.79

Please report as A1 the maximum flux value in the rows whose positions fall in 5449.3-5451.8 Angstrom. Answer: 8.73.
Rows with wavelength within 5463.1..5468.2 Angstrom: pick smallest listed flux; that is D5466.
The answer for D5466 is 5.8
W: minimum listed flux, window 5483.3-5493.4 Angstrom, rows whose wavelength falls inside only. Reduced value 6.82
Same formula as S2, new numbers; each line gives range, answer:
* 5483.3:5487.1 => 8.16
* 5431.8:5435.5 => 7.05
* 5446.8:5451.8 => 8.18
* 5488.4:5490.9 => 7.34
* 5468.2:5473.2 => 6.14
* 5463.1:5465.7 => 7.09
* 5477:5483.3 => 7.81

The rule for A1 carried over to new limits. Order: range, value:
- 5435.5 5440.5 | 9.15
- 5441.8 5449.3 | 8.09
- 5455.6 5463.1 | 7.86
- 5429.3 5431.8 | 7.5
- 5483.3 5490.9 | 8.72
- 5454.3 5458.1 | 9.14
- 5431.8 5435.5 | 7.75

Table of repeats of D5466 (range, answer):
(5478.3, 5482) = 6.64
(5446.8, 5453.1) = 5.98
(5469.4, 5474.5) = 5.19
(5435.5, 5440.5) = 7.12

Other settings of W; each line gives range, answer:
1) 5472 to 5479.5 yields 6.88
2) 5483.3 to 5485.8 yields 7.96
